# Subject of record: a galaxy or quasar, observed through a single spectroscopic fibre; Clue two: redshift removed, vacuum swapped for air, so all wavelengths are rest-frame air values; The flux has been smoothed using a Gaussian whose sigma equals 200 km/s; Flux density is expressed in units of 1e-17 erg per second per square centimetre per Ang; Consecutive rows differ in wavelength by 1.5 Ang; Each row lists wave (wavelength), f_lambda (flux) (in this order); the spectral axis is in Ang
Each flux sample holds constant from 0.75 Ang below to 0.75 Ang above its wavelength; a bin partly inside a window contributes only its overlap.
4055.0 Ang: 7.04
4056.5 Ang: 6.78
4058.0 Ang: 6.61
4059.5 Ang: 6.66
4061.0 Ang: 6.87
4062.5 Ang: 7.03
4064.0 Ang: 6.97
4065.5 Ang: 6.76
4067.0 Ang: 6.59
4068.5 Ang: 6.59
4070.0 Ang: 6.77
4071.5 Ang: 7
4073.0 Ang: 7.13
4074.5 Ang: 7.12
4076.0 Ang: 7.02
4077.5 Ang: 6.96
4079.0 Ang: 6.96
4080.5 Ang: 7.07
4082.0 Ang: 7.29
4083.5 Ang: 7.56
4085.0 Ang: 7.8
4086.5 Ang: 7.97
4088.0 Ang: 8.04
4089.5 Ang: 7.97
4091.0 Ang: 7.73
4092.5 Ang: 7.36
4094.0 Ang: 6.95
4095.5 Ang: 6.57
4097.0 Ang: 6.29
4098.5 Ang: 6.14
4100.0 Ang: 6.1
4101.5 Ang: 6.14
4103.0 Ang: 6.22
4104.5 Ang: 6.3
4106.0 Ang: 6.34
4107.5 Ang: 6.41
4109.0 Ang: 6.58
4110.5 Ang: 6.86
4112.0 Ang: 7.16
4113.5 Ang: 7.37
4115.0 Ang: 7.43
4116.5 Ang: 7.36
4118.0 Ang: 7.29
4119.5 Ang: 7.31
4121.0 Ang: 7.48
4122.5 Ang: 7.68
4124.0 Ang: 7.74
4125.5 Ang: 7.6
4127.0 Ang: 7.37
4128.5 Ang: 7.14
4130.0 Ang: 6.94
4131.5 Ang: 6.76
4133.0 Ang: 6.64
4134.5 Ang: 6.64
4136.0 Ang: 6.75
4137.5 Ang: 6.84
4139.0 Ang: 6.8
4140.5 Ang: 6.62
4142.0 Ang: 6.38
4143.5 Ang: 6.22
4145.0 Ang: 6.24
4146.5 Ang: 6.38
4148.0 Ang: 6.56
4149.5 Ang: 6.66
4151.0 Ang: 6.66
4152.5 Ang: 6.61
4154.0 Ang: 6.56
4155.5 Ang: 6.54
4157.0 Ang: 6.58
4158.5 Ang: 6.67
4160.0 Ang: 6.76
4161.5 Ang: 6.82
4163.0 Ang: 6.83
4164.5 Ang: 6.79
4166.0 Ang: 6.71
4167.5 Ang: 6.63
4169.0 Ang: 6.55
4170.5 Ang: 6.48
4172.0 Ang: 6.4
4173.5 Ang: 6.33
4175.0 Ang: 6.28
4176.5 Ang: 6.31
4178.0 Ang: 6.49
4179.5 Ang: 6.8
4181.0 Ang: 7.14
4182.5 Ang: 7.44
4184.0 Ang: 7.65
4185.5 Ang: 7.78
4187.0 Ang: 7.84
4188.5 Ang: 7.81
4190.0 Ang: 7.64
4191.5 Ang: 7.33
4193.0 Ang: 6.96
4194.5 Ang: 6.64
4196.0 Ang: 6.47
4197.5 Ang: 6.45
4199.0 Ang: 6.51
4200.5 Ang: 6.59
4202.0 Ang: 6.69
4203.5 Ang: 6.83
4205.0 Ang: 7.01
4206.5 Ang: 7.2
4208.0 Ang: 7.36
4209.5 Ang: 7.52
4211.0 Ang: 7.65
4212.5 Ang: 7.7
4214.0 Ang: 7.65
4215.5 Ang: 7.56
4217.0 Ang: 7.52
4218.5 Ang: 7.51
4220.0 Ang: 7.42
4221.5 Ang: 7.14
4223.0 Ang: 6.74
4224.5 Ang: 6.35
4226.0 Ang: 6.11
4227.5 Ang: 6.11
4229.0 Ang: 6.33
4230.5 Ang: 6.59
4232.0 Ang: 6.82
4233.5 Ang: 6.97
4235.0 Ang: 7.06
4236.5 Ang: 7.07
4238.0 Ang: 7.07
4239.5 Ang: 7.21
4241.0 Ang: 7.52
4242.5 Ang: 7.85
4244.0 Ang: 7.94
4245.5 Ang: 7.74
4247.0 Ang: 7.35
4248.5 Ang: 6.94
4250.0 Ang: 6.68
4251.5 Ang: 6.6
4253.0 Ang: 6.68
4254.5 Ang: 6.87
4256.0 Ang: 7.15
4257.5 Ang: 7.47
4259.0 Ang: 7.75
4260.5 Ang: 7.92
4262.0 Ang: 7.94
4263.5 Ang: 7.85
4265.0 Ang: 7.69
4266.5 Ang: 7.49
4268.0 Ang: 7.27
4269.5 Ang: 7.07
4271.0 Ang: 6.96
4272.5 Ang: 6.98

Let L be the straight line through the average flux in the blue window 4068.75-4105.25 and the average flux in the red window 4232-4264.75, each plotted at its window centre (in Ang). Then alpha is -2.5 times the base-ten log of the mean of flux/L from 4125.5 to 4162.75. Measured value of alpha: 0.07 mag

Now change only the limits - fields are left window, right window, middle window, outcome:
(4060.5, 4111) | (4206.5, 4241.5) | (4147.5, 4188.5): 0.04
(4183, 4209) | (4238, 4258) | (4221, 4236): 0.09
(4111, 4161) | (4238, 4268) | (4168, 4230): 0.03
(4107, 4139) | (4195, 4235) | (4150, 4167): 0.06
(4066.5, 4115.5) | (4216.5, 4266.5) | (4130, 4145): 0.06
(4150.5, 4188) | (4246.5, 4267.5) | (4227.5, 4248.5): 0.01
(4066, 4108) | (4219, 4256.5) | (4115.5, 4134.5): -0.05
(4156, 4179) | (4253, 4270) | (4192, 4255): 0.01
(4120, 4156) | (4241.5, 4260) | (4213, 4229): 0.02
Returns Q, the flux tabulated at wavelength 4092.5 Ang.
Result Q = 7.36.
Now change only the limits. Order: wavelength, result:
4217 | 7.52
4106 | 6.34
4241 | 7.52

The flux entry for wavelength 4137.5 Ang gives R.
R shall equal 6.84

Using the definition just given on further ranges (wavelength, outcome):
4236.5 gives 7.07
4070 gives 6.77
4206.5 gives 7.2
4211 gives 7.65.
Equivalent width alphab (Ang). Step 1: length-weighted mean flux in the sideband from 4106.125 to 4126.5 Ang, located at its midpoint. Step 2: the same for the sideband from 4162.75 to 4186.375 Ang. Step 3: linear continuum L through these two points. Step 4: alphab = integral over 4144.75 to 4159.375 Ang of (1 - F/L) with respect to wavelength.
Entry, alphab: 0.84 Ang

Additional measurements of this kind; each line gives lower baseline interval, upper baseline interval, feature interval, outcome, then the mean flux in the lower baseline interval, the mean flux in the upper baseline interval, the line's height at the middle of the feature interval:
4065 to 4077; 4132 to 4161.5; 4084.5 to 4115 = -0.68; 6.88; 6.59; 6.77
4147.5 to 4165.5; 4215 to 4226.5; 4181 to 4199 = -0.96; 6.67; 7.05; 6.87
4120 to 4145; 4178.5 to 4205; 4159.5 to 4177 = 1.14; 6.96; 7.08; 7.03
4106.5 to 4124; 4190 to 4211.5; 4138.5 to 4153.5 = 1.26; 7.19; 6.96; 7.11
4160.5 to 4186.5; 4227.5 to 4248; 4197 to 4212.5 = -0.12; 6.8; 7.15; 6.97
